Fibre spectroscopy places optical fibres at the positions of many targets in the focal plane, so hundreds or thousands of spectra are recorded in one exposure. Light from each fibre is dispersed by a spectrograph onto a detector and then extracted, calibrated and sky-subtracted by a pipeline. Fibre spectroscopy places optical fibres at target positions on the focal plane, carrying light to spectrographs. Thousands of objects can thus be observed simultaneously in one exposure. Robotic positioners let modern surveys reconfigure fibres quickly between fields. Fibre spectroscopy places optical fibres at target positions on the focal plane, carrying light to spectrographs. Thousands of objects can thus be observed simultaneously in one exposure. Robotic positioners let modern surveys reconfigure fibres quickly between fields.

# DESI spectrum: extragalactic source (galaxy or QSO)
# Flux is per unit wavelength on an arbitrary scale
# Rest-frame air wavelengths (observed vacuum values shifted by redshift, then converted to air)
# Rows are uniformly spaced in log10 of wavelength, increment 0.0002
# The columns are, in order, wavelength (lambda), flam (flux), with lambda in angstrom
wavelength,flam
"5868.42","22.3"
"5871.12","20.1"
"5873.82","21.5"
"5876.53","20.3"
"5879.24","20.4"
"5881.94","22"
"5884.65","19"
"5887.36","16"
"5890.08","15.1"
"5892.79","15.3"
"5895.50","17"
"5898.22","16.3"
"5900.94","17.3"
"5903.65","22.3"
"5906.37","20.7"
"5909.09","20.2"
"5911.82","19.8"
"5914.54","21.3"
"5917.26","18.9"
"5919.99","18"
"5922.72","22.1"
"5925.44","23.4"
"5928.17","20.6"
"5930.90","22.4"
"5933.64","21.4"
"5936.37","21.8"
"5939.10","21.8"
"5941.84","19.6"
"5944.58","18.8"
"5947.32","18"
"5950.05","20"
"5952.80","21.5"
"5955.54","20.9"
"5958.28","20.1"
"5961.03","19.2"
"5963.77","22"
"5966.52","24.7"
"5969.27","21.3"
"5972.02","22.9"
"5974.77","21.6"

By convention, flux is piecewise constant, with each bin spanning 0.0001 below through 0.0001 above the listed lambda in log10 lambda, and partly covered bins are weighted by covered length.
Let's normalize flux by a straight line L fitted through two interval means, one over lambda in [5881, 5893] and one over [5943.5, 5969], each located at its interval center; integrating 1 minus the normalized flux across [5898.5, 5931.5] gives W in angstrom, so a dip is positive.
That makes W -2.8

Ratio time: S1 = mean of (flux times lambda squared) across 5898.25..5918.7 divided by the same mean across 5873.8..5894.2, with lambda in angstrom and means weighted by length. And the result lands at 1.1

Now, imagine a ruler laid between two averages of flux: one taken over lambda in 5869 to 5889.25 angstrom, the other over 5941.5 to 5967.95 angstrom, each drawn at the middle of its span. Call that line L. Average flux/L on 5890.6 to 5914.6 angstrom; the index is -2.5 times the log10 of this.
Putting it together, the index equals 0.080 mag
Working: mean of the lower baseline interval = 19.9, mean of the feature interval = 18.7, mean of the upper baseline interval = 20.5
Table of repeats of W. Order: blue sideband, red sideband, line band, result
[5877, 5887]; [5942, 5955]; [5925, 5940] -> -1.6 angstrom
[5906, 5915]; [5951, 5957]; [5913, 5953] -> 0.3 angstrom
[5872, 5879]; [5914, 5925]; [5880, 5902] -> 3.5 angstrom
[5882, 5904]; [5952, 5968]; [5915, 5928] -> -1.1 angstrom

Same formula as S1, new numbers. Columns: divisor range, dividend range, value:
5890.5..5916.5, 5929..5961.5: 1.11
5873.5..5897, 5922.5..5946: 1.18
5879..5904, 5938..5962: 1.14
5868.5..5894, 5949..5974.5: 1.16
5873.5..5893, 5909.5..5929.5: 1.11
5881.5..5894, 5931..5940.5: 1.29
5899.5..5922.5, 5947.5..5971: 1.08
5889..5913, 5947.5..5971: 1.18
